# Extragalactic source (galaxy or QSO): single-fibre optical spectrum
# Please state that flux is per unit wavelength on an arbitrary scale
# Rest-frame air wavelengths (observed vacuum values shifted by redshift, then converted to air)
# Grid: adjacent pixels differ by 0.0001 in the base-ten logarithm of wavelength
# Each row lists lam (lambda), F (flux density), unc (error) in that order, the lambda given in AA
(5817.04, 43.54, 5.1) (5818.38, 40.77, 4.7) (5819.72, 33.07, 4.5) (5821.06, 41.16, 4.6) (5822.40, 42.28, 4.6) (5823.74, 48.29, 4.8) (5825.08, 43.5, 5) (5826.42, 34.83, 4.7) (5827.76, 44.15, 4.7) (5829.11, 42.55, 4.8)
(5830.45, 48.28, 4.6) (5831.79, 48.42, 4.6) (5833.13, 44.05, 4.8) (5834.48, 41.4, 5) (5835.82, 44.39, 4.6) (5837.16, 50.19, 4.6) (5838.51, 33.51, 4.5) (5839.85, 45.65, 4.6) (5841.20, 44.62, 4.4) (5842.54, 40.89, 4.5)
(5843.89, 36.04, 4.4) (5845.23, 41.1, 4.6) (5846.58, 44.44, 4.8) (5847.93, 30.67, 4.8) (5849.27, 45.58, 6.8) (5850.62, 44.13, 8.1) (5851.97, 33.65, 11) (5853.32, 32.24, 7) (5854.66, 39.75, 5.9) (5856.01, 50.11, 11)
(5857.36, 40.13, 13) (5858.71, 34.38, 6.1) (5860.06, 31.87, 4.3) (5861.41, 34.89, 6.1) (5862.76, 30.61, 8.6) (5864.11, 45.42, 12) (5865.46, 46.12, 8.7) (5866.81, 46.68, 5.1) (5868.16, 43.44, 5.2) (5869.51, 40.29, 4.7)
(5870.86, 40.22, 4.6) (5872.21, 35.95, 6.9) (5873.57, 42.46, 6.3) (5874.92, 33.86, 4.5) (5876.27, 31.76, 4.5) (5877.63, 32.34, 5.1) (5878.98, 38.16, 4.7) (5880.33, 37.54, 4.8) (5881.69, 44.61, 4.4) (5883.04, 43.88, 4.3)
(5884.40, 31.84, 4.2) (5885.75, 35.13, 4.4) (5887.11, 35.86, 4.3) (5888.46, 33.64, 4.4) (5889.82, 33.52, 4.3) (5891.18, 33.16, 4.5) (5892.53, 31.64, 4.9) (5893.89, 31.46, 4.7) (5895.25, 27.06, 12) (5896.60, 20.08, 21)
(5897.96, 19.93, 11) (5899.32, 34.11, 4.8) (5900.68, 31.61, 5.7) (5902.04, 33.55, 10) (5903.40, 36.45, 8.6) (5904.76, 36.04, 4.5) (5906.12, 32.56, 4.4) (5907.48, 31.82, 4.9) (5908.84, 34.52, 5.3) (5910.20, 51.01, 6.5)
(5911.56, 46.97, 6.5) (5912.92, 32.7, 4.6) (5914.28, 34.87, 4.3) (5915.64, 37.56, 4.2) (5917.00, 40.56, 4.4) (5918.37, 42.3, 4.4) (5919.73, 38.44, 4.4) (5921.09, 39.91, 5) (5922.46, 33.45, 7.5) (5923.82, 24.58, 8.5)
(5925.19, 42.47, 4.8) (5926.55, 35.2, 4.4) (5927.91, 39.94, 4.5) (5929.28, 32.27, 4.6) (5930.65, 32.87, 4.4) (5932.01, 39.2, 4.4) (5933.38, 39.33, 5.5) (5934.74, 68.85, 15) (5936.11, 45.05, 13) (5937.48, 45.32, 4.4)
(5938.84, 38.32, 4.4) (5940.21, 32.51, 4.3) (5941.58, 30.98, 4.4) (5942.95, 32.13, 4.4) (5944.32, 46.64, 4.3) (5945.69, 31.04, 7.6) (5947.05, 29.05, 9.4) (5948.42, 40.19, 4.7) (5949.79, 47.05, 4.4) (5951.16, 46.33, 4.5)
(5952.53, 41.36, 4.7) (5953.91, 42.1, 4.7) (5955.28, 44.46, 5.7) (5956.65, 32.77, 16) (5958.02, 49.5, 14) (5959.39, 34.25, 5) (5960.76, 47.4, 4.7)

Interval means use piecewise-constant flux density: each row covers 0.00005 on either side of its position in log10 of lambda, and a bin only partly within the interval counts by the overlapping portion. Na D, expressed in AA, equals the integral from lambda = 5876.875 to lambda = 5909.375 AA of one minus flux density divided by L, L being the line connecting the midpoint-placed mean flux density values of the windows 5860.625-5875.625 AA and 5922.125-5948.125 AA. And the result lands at 4.9 AA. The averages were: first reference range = 39.9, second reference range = 38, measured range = 33.3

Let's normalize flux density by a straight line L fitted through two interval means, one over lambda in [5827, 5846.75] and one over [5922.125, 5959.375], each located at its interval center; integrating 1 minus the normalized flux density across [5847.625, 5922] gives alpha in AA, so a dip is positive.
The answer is 8.5 AA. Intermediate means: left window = 43.2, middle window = 36.7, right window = 39.3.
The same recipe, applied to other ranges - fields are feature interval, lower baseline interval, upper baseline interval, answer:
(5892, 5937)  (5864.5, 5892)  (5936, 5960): 2.7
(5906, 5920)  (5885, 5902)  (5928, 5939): -0.8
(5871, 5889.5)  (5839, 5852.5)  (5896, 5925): 0.5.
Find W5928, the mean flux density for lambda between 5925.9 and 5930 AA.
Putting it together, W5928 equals 35.7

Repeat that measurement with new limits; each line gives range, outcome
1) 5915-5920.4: 39.7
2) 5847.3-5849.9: 38.2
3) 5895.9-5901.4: 26.5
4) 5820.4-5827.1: 42.1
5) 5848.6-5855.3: 39.1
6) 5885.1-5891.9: 34.2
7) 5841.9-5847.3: 40.5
